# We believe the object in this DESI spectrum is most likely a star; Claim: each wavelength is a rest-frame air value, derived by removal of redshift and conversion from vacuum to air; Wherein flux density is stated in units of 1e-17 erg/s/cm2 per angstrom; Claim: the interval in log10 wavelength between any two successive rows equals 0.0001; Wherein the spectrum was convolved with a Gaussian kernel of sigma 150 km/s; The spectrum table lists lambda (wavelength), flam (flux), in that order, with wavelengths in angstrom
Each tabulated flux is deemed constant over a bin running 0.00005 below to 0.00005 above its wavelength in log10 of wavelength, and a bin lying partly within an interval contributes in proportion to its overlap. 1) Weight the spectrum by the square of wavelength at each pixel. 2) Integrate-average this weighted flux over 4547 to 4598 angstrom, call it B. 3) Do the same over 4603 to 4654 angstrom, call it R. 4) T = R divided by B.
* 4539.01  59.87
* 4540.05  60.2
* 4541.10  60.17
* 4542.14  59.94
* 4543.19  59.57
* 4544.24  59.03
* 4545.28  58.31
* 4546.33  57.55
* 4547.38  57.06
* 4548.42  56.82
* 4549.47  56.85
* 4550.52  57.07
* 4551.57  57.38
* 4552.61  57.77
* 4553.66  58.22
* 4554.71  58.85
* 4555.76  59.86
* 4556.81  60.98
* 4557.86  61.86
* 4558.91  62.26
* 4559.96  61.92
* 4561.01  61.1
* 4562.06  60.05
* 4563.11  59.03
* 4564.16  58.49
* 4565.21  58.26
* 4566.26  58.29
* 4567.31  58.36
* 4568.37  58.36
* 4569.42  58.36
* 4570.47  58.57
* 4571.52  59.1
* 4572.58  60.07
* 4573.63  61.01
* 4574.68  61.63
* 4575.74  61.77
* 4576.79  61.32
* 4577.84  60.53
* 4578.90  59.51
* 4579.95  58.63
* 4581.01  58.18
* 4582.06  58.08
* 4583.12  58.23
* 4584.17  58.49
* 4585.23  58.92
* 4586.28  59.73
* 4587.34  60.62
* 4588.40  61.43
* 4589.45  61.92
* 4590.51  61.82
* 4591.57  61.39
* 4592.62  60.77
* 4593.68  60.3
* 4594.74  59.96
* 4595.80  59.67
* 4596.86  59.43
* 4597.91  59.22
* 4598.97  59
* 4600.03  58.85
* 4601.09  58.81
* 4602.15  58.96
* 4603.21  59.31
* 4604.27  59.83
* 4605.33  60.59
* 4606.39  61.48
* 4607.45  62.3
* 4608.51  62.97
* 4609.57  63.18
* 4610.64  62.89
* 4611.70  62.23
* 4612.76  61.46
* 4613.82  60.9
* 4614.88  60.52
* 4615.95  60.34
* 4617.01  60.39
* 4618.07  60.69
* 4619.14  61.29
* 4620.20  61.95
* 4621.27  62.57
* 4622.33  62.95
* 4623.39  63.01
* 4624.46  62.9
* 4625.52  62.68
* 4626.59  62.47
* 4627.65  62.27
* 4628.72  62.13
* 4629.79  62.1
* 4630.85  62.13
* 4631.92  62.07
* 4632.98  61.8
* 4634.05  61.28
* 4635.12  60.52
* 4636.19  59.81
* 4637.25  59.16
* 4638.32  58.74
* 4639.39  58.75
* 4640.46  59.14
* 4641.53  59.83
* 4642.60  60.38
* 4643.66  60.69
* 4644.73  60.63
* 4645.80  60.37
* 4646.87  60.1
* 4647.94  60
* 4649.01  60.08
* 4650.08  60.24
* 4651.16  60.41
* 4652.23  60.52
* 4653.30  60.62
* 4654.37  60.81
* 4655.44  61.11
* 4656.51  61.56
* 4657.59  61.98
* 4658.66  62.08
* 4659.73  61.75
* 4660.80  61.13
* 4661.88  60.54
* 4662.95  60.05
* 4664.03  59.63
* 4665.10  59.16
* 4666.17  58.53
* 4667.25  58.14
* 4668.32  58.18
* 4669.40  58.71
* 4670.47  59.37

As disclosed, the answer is 1.05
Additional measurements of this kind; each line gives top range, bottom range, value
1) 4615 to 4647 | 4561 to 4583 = 1.06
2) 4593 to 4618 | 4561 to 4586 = 1.04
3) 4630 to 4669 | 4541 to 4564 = 1.06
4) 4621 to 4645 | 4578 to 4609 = 1.04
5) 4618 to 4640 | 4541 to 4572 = 1.08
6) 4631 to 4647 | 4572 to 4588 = 1.03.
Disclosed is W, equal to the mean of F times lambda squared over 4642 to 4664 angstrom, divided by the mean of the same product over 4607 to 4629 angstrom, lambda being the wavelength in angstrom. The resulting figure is 0.99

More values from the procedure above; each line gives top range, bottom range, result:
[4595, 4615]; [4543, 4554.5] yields 1.08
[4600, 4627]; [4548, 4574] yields 1.06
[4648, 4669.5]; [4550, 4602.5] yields 1.05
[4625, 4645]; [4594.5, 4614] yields 1.02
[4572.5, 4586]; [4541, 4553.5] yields 1.04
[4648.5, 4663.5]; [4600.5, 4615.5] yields 1.02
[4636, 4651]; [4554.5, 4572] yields 1.04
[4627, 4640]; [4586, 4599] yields 1.03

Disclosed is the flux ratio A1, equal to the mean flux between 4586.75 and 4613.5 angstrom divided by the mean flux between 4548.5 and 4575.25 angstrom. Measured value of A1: 1.02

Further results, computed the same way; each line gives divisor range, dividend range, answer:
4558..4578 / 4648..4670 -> 1.00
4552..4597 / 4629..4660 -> 1.01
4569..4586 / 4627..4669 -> 1.02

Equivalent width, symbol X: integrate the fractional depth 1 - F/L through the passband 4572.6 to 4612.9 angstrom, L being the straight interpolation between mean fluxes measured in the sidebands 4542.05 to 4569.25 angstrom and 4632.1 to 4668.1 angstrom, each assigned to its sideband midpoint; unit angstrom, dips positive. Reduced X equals -0.61 angstrom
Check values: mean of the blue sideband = 58.9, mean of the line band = 60.4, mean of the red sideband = 60.3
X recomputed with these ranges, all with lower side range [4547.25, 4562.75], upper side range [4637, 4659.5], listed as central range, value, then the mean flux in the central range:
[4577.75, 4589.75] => 0.0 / 59.4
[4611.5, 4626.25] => -0.4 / 61.7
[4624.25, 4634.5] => -0.3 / 62.2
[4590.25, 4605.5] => 0.0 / 59.8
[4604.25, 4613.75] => -0.3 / 62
